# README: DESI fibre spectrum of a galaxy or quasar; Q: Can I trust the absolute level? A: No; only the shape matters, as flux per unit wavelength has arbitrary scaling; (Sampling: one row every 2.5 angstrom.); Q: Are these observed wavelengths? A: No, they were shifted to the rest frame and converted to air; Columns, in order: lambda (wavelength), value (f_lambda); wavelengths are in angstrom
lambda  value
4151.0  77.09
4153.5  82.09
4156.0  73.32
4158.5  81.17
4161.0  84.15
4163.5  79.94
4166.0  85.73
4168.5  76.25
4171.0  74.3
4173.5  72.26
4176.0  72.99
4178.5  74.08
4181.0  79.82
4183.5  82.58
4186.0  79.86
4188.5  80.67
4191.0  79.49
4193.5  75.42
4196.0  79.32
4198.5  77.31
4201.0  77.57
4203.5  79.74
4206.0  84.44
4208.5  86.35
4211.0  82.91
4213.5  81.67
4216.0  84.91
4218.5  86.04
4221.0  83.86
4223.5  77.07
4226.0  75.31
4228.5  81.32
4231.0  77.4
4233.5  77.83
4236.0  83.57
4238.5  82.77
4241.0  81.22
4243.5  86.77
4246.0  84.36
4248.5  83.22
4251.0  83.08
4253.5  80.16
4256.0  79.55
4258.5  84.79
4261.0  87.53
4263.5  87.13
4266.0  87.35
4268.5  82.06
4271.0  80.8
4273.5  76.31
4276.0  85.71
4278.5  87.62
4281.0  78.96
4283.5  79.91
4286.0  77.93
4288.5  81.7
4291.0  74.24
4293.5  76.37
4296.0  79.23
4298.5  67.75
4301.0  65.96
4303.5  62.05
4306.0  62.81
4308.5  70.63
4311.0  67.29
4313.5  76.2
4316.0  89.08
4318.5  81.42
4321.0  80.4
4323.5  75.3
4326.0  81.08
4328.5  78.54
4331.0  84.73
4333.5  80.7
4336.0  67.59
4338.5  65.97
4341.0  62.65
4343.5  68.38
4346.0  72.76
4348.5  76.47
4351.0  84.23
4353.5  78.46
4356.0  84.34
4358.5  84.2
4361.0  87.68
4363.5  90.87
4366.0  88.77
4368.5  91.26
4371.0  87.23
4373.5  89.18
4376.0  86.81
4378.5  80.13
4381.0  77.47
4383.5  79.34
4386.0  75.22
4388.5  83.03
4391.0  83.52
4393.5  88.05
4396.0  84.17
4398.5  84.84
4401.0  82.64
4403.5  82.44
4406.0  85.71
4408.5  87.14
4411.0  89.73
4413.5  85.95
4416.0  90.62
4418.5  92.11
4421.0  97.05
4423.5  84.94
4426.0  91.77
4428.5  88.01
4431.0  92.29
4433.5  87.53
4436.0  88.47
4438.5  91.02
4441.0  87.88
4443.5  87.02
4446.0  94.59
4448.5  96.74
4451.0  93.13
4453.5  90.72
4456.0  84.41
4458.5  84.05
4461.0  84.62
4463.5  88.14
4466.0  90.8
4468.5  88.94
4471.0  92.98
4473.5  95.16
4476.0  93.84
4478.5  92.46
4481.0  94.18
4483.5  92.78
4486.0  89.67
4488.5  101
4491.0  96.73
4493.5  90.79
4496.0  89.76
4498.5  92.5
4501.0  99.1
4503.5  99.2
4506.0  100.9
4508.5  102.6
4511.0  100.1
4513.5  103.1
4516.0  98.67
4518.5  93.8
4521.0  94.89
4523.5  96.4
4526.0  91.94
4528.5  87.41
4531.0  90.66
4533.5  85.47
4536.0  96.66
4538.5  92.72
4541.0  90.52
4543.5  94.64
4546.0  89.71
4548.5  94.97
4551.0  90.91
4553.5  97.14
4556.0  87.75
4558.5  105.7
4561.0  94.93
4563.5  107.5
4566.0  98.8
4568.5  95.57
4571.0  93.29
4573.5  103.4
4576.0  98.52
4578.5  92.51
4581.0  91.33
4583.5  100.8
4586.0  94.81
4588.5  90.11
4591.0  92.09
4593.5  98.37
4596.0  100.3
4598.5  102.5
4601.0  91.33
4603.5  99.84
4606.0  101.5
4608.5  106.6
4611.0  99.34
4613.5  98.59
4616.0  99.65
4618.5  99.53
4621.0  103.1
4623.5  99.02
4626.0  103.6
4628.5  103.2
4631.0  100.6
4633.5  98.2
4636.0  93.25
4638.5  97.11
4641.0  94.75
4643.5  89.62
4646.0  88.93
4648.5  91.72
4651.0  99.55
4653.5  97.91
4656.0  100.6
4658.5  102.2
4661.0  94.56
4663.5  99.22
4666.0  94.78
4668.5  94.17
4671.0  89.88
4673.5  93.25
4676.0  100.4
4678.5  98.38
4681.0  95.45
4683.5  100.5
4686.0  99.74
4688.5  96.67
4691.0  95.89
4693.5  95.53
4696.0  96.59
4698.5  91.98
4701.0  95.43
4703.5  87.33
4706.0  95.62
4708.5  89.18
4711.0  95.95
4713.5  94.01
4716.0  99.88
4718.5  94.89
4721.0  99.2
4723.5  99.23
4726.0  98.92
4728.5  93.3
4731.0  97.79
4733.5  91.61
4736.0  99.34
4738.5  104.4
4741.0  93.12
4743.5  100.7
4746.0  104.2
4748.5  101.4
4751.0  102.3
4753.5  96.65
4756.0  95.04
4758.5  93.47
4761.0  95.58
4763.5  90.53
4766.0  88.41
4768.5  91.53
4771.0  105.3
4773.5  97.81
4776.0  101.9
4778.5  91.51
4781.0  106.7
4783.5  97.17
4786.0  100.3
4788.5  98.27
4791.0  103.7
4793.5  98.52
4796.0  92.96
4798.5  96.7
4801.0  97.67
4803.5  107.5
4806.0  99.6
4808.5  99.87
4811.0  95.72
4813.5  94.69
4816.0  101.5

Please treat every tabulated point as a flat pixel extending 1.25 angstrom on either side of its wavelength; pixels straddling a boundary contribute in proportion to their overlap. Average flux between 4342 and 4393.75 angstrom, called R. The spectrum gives 82.5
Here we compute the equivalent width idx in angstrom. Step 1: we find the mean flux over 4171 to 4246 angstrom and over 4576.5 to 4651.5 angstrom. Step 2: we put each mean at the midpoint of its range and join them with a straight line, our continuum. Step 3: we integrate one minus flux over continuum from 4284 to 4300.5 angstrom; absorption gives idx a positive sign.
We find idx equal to 1.5 angstrom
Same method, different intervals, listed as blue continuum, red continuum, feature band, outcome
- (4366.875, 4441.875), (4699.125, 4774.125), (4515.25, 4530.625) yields -0.6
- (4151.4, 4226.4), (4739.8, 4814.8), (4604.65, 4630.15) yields -2.3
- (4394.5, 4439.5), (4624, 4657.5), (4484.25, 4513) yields -1.7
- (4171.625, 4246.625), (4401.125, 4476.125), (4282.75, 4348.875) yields 8.0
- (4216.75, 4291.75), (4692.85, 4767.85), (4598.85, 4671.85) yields -3.6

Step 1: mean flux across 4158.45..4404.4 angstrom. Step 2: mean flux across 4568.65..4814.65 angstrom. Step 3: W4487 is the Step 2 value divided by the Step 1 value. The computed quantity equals 1.2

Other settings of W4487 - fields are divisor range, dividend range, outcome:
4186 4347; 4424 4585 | 1.19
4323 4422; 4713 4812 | 1.19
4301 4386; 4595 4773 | 1.24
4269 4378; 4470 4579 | 1.22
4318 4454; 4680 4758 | 1.15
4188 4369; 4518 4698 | 1.21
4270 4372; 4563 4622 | 1.26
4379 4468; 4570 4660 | 1.12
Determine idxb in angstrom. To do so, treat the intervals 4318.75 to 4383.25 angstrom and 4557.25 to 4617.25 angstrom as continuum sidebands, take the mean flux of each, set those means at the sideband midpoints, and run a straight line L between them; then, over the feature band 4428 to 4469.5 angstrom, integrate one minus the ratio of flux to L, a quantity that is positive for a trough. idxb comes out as -0.8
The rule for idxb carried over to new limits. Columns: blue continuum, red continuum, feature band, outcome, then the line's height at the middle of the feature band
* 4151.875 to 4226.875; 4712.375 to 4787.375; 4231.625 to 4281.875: -0.7 angstrom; 81.8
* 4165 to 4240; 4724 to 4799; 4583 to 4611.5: -1.7 angstrom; 92.4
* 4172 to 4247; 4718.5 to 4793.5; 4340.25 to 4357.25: 1.8 angstrom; 84.7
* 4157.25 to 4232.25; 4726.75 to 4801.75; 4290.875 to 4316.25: 3.7 angstrom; 83.2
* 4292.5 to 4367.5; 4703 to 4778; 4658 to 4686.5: -1.0 angstrom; 93.3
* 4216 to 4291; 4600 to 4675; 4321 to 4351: 3.7 angstrom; 85.4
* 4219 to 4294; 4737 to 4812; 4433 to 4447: -0.3 angstrom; 87.5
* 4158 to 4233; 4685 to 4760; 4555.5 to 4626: -4.5 angstrom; 92.4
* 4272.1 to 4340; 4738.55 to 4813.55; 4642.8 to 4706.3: -1.6 angstrom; 93.4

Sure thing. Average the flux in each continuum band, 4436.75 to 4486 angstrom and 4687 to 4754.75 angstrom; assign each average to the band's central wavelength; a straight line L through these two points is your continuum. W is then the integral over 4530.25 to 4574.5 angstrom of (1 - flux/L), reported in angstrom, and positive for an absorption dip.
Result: -1.1 angstrom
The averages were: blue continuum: 90.7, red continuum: 96.7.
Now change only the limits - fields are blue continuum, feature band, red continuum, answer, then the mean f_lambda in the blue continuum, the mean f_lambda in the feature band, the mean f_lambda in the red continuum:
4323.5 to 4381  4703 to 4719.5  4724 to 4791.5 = 0.3 angstrom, 80.4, 94.1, 97.8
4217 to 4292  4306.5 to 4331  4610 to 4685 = 2.0 angstrom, 81.9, 77.7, 97.4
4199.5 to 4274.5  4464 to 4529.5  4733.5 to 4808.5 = -3.6 angstrom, 82.2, 94.9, 98.3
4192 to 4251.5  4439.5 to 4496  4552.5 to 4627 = 0.8 angstrom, 81.4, 91.4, 98.2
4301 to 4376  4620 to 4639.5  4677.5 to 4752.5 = -1.5 angstrom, 78.2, 99.8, 96.9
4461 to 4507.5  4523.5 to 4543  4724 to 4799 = 0.6 angstrom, 93.6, 91.3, 97.7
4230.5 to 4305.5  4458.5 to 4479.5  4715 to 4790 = -0.7 angstrom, 80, 90.4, 97.7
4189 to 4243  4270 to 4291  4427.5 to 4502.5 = 0.7 angstrom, 80.8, 80.7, 91.3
